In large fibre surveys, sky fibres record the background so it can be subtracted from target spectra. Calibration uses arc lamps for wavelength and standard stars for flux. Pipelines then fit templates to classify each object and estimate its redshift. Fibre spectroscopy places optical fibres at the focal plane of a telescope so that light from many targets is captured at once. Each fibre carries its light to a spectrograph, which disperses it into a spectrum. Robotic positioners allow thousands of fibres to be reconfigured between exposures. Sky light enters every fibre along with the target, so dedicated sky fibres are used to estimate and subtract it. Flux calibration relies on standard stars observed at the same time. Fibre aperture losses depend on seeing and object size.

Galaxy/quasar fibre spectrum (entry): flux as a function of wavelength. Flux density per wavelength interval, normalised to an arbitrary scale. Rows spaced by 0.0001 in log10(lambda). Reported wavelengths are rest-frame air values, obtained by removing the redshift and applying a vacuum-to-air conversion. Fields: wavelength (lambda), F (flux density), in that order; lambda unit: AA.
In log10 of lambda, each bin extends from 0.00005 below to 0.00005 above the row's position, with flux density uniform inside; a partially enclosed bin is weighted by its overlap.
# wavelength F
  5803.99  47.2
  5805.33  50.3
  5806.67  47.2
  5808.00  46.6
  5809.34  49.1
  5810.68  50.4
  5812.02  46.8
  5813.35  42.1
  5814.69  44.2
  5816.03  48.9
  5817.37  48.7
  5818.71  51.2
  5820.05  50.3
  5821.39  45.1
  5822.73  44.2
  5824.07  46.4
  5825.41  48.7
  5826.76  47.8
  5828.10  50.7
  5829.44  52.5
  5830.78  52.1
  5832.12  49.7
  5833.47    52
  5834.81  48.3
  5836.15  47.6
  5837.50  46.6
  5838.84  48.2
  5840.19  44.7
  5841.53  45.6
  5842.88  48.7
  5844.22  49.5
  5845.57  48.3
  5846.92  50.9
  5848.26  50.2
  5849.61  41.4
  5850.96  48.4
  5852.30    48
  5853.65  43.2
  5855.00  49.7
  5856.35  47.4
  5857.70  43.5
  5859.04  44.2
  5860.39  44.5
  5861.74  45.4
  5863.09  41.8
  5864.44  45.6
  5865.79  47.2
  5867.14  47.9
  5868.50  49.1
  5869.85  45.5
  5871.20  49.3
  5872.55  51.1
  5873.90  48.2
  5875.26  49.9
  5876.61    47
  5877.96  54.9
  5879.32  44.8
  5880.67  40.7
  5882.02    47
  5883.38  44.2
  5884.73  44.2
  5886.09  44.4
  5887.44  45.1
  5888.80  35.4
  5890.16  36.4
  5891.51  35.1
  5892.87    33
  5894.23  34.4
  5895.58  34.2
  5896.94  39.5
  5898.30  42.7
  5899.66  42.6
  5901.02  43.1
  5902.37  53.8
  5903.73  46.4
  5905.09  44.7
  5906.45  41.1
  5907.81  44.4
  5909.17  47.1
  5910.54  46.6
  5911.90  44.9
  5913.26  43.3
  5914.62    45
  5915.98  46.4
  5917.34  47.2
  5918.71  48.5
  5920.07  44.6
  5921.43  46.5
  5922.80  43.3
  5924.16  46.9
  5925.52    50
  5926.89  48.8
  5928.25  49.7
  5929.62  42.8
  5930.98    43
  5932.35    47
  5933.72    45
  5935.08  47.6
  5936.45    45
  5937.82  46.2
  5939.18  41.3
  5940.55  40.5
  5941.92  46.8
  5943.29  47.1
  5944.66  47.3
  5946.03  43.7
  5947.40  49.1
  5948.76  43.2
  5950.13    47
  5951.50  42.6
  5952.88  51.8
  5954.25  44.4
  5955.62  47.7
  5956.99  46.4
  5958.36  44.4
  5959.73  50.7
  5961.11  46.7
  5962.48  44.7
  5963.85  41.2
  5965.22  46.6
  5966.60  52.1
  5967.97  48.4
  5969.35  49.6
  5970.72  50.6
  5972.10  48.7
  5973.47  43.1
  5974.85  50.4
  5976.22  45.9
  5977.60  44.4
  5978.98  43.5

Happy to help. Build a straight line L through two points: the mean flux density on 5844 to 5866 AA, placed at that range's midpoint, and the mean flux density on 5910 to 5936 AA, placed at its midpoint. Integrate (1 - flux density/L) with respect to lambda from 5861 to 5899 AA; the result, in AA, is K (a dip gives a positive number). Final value 2.1 AA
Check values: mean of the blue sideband 46.3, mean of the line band 43.7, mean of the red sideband 46.2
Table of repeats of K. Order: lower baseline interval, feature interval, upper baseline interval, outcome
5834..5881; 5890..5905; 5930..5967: 1.97 AA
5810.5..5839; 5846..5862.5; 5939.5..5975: 0.52 AA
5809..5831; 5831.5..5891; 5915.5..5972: 1.37 AA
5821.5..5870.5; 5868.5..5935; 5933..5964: 2.61 AA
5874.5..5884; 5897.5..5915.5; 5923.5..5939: 0.62 AA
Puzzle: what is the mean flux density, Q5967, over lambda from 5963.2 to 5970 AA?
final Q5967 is 47.6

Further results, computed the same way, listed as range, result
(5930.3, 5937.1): 45.5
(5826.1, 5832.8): 50.6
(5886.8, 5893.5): 37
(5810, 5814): 46.5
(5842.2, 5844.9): 49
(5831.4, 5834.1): 50.8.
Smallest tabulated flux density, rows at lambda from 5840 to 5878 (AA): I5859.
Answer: 41.4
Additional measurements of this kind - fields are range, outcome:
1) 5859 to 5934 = 33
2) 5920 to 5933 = 42.8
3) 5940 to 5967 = 40.5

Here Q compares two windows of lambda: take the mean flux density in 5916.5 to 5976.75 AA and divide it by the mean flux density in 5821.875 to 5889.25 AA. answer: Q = 1.0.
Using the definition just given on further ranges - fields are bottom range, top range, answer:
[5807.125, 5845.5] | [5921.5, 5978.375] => 0.96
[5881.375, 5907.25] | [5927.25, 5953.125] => 1.10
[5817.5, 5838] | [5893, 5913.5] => 0.88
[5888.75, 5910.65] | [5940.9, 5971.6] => 1.14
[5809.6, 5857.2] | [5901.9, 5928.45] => 0.97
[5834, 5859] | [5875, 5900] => 0.88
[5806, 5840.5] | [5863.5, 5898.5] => 0.91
